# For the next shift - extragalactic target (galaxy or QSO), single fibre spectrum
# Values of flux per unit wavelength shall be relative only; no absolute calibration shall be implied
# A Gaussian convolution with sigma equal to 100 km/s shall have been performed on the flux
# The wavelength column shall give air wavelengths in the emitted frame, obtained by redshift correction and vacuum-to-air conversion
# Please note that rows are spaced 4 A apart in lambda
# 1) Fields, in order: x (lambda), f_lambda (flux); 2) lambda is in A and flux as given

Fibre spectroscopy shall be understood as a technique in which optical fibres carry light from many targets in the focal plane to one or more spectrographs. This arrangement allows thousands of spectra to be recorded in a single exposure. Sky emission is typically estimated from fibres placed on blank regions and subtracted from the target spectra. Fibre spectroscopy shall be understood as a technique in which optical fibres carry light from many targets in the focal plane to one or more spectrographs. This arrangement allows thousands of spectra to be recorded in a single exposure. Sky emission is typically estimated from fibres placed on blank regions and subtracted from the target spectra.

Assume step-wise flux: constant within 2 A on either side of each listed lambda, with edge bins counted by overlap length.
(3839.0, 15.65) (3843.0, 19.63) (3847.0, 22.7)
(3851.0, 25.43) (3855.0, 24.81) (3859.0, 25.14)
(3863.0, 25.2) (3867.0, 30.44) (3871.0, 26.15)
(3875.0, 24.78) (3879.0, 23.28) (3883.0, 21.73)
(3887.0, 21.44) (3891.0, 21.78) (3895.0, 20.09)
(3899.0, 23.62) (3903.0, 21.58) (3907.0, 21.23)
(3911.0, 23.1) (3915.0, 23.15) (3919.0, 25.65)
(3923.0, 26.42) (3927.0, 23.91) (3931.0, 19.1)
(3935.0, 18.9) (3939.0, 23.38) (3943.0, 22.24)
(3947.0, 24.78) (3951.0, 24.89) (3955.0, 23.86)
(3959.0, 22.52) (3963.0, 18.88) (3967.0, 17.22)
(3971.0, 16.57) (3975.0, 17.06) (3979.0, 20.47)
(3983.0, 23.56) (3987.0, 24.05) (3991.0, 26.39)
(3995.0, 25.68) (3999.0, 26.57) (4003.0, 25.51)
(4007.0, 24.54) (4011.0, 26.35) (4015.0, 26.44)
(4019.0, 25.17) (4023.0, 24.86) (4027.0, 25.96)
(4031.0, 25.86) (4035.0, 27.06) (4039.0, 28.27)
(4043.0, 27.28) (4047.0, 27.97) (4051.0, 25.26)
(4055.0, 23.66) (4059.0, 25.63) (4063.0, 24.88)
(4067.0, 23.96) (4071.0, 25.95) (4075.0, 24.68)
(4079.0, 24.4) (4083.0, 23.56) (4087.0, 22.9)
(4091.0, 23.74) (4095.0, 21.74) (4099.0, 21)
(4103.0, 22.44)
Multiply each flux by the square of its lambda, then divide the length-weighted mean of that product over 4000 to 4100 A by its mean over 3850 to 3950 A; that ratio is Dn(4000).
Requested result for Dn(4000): 1.15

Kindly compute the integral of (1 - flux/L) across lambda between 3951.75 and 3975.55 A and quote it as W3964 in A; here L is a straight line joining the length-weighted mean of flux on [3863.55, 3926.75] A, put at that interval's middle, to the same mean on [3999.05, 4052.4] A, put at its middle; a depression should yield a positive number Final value 5.0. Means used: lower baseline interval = 23.7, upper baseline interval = 26.2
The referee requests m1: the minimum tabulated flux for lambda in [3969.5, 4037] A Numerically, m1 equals 16.57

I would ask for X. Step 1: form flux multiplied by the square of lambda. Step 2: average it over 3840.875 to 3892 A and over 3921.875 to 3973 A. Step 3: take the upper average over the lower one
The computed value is 0.9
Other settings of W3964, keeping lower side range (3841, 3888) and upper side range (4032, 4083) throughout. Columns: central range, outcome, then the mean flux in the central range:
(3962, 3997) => 5.5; 21.2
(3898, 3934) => 2.5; 23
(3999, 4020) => -0.3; 25.7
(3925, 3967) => 4.8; 22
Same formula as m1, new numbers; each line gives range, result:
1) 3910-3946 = 18.9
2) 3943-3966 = 18.88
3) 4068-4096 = 21.74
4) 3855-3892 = 21.44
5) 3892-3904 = 20.09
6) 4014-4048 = 24.86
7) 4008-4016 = 26.35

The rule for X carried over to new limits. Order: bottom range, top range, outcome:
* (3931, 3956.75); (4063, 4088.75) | 1.14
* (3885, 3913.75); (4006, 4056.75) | 1.28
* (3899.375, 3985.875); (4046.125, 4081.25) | 1.22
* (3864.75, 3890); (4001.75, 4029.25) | 1.12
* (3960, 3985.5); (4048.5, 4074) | 1.36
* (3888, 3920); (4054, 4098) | 1.17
